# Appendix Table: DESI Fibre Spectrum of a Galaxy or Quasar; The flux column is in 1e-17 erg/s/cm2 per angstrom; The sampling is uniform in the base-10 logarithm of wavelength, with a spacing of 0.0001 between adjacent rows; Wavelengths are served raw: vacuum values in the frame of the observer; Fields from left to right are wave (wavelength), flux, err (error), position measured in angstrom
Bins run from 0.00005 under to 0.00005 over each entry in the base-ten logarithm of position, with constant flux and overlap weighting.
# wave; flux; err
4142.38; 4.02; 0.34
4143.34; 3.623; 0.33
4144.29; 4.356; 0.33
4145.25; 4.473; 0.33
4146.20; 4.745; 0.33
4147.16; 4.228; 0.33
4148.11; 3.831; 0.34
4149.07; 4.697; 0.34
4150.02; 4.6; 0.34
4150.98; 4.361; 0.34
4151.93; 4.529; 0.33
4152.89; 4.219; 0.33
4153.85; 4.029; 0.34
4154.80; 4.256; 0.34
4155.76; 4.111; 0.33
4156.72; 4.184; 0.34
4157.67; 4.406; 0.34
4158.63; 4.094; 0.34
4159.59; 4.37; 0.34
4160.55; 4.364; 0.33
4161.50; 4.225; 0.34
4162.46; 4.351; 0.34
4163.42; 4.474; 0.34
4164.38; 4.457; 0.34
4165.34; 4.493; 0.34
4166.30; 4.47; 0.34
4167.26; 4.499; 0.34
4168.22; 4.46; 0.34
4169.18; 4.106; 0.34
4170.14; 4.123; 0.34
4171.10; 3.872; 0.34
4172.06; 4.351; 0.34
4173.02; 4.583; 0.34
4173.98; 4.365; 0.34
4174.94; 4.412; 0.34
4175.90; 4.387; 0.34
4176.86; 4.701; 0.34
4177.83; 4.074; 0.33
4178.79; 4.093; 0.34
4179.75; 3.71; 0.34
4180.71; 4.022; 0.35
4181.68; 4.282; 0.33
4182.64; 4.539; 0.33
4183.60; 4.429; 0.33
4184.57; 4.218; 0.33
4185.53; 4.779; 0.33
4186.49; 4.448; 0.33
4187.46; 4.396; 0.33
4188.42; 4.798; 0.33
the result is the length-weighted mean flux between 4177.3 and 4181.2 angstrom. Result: 3.97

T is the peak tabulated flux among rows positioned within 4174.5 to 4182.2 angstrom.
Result 4.701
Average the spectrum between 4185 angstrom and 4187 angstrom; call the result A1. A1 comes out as 4.6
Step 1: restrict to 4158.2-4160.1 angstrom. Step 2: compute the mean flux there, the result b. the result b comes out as 4.23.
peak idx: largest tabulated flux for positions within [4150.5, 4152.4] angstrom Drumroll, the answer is 4.529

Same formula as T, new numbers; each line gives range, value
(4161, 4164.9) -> 4.474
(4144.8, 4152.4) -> 4.745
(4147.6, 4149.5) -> 4.697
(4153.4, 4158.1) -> 4.406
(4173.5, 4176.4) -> 4.412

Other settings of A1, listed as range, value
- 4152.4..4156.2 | 4.15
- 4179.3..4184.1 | 4.2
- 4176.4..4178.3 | 4.37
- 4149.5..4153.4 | 4.43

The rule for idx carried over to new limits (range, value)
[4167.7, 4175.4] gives 4.583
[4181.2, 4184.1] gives 4.539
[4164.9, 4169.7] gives 4.499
